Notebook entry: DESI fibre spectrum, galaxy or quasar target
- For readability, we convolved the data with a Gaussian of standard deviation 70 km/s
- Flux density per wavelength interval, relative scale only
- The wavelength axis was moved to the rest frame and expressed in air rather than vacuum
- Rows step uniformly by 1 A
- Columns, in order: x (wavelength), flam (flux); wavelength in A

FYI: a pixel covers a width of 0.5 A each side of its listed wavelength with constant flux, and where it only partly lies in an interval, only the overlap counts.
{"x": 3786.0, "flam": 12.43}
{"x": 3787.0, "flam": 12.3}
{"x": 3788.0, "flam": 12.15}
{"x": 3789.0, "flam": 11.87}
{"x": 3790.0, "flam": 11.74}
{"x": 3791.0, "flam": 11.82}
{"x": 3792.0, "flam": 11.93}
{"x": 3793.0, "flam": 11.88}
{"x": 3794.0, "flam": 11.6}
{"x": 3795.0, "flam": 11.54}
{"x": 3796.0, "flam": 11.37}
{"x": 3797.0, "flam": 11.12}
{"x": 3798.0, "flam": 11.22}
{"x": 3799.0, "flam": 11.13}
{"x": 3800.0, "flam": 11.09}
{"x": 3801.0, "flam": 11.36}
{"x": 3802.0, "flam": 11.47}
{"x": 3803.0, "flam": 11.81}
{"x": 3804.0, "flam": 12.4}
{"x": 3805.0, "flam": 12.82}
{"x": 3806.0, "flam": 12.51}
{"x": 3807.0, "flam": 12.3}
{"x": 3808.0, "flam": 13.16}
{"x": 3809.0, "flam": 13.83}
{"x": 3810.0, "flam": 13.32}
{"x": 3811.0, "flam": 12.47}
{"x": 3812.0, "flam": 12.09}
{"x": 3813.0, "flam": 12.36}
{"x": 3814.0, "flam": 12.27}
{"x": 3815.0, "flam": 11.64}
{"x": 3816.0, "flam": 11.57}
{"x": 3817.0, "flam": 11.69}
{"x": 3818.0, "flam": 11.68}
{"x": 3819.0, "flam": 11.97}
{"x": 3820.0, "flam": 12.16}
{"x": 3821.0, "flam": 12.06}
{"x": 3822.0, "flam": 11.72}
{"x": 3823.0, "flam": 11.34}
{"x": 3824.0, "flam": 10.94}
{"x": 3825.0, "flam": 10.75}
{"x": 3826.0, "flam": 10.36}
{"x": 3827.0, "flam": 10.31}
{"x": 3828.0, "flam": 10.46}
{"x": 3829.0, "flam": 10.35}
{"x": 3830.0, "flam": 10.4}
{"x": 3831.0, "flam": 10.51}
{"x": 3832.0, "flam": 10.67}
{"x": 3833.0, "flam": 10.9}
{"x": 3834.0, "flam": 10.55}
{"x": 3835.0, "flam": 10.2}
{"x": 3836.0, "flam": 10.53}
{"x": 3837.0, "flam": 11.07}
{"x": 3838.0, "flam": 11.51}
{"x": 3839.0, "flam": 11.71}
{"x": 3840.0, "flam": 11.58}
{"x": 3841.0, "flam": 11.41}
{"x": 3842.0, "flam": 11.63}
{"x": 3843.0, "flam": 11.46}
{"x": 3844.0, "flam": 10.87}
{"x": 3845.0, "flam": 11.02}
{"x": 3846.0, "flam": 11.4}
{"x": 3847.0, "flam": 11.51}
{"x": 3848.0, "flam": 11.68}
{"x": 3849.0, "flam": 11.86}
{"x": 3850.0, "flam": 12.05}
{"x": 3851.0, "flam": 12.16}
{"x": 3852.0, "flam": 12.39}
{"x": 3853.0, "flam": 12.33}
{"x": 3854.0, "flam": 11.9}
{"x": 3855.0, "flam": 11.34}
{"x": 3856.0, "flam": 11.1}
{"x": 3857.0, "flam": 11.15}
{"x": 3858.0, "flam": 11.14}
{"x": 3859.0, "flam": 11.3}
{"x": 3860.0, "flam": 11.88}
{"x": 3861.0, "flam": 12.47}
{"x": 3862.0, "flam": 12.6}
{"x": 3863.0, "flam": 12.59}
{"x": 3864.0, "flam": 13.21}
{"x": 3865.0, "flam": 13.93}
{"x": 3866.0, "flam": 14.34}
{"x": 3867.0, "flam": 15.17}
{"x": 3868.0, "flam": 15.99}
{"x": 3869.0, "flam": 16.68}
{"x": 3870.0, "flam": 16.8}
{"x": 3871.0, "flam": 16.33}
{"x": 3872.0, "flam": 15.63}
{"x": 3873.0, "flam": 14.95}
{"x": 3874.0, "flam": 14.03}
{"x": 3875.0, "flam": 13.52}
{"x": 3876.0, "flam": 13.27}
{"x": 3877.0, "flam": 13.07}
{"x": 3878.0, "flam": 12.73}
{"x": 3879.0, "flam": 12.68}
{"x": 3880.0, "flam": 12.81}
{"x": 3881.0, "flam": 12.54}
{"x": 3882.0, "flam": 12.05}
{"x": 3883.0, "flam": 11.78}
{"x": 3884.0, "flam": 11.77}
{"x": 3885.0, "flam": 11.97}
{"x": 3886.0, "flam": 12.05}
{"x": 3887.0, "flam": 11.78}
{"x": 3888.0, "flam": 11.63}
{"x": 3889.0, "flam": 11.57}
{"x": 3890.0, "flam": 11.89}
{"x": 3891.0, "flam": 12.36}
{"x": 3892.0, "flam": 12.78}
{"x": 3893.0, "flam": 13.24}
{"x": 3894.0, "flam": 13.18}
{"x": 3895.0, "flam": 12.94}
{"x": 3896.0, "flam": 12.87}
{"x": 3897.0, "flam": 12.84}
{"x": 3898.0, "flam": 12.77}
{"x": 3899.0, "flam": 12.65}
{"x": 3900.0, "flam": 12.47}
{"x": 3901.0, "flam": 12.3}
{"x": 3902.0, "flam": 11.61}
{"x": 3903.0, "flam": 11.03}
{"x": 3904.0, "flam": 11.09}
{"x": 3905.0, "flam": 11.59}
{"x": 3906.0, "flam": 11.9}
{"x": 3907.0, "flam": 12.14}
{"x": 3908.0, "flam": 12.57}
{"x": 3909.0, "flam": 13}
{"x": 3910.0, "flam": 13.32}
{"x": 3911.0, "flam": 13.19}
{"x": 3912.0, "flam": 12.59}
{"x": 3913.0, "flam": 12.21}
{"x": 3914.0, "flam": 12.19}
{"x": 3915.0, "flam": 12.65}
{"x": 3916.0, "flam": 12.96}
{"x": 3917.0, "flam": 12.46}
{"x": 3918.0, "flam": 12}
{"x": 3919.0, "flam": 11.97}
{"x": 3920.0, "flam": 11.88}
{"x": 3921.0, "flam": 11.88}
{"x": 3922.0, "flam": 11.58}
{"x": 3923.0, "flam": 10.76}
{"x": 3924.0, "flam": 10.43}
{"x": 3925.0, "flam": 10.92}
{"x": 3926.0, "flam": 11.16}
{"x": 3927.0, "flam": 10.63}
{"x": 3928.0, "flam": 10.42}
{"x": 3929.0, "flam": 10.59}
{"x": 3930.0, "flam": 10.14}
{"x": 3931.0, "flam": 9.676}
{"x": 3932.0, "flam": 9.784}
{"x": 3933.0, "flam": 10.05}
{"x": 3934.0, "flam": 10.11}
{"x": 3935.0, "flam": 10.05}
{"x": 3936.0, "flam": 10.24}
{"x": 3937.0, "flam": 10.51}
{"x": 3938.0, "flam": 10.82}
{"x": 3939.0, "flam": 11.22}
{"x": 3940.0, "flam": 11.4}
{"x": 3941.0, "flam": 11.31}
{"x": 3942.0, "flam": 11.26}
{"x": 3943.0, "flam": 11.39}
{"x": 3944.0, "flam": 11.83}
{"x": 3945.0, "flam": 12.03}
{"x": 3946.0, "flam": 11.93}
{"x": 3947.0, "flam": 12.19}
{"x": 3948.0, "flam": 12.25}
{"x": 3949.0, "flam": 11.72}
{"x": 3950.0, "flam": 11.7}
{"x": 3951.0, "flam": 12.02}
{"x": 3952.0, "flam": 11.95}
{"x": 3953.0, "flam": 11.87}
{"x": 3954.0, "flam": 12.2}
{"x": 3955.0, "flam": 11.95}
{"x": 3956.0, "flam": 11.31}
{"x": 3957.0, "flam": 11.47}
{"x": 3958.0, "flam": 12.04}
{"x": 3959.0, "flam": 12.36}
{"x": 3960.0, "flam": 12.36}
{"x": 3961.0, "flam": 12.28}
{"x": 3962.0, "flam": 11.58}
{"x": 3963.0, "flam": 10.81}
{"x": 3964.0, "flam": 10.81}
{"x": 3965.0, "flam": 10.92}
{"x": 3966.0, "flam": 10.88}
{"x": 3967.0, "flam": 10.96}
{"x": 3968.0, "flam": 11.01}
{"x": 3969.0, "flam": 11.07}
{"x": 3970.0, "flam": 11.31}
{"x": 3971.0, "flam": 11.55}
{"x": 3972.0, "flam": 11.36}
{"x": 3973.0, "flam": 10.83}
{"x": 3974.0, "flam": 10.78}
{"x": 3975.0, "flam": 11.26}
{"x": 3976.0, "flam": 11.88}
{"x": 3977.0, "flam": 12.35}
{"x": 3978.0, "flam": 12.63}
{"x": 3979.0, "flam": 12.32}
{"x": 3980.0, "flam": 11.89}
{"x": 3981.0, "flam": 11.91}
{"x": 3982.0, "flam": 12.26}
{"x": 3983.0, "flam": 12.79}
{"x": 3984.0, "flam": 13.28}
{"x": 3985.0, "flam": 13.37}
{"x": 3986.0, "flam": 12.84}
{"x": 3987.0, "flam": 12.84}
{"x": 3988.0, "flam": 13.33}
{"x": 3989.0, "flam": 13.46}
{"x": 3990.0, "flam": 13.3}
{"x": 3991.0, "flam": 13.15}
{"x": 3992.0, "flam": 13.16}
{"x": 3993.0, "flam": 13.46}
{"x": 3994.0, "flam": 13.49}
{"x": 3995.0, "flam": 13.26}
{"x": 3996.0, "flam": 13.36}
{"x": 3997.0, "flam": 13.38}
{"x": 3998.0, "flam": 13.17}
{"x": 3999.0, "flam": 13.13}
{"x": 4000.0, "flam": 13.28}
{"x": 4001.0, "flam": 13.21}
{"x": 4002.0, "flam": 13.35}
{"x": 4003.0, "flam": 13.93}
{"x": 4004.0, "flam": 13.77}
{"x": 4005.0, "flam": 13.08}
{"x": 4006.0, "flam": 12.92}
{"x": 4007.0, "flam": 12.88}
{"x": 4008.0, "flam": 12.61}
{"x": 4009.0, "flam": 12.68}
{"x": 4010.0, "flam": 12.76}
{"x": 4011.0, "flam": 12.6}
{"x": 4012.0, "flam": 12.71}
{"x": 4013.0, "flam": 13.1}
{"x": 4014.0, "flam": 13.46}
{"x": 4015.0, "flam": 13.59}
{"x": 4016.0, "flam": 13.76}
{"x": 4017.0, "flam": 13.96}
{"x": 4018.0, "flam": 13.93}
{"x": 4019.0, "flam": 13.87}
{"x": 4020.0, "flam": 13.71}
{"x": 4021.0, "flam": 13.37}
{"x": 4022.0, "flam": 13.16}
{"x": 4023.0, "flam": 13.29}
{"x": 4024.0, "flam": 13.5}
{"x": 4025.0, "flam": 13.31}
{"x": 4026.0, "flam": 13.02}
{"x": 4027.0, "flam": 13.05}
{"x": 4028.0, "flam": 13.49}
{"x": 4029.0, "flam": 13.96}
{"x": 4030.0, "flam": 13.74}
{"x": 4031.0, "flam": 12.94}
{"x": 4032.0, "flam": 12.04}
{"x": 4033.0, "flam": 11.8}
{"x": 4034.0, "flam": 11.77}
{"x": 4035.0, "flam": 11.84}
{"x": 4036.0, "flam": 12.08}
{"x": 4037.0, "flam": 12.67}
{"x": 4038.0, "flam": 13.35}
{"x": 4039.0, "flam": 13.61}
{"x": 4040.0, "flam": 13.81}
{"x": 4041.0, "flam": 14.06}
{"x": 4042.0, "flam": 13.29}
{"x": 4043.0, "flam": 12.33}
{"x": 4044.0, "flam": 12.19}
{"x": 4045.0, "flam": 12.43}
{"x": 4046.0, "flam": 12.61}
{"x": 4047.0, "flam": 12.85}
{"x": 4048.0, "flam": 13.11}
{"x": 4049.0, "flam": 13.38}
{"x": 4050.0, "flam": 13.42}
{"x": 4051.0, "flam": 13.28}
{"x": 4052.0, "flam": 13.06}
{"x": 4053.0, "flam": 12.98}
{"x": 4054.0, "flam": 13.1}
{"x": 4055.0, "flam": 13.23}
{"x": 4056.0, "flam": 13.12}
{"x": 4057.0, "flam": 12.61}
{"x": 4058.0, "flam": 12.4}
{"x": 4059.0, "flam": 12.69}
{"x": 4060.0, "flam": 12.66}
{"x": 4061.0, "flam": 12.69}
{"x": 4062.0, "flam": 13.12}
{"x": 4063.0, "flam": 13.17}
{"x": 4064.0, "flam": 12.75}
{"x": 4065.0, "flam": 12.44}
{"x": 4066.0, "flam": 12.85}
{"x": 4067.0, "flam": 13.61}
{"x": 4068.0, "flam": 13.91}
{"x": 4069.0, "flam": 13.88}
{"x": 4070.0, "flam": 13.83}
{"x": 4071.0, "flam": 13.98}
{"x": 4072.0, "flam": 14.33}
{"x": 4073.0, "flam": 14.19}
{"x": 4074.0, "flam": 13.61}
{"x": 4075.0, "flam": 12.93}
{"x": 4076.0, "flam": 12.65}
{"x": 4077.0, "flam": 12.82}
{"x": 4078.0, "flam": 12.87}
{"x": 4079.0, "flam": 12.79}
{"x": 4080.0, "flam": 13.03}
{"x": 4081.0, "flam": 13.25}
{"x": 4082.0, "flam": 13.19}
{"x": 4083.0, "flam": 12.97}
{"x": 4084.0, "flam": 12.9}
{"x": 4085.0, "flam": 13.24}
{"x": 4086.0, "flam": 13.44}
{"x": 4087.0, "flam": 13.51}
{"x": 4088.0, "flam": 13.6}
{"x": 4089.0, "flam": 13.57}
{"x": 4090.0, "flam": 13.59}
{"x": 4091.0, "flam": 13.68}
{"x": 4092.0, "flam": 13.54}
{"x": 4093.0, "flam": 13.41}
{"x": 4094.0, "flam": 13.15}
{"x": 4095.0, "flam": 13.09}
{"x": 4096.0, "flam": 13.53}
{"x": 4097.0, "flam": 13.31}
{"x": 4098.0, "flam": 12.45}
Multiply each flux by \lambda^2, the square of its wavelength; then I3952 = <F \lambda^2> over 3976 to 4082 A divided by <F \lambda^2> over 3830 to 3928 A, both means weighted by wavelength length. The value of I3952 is 1.1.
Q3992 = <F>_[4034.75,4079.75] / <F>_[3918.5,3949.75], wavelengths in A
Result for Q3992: 1.19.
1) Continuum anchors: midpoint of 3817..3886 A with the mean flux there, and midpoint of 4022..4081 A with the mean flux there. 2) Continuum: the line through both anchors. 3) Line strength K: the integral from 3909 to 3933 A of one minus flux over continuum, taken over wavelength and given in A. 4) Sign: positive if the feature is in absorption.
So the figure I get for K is 1.8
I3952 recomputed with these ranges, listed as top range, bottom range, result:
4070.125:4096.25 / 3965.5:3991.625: 1.16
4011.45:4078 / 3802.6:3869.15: 1.23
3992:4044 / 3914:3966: 1.20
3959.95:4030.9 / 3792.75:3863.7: 1.20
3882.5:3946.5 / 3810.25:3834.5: 1.08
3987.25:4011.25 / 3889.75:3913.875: 1.11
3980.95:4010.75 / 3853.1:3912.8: 1.09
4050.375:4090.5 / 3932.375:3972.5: 1.23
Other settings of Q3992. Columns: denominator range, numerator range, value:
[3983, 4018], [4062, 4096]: 1.01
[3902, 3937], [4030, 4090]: 1.14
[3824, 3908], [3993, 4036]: 1.08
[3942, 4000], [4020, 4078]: 1.08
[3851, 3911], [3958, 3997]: 0.95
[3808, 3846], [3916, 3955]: 0.99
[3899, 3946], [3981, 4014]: 1.14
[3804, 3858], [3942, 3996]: 1.04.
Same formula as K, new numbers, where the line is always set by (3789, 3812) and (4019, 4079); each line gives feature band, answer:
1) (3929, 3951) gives 2.74 A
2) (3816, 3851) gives 2.69 A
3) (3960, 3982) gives 2.17 A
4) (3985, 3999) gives -0.45 A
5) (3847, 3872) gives -1.59 A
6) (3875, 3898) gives -0.19 A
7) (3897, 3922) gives 0.42 A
